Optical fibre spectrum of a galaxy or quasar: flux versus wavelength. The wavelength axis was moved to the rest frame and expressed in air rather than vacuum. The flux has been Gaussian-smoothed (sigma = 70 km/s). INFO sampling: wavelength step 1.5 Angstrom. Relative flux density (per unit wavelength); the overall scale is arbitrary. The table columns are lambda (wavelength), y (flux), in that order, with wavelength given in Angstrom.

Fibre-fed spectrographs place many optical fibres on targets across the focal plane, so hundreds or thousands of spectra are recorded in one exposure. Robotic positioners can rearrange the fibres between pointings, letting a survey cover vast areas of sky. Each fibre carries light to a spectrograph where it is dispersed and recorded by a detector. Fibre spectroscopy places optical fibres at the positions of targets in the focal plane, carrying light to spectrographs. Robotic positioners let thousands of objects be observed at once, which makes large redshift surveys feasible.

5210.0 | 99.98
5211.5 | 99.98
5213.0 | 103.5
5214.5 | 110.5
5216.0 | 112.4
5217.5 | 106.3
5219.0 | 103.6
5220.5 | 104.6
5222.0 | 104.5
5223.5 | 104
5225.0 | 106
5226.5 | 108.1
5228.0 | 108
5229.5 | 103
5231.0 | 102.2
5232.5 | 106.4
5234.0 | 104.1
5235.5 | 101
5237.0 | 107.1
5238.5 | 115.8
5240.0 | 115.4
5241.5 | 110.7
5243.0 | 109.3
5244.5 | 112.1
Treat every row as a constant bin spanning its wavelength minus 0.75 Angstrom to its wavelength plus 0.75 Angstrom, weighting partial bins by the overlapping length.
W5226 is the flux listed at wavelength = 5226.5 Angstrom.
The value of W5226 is 108.1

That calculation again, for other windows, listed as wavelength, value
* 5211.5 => 99.98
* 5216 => 112.4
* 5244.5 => 112.1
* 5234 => 104.1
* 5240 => 115.4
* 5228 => 108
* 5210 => 99.98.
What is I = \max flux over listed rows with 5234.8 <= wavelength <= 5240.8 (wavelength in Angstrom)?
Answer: 115.8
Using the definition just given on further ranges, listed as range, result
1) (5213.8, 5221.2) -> 112.4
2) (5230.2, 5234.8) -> 106.4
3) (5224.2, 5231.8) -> 108.1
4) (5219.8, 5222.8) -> 104.6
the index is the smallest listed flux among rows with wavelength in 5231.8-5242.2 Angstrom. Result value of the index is 101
